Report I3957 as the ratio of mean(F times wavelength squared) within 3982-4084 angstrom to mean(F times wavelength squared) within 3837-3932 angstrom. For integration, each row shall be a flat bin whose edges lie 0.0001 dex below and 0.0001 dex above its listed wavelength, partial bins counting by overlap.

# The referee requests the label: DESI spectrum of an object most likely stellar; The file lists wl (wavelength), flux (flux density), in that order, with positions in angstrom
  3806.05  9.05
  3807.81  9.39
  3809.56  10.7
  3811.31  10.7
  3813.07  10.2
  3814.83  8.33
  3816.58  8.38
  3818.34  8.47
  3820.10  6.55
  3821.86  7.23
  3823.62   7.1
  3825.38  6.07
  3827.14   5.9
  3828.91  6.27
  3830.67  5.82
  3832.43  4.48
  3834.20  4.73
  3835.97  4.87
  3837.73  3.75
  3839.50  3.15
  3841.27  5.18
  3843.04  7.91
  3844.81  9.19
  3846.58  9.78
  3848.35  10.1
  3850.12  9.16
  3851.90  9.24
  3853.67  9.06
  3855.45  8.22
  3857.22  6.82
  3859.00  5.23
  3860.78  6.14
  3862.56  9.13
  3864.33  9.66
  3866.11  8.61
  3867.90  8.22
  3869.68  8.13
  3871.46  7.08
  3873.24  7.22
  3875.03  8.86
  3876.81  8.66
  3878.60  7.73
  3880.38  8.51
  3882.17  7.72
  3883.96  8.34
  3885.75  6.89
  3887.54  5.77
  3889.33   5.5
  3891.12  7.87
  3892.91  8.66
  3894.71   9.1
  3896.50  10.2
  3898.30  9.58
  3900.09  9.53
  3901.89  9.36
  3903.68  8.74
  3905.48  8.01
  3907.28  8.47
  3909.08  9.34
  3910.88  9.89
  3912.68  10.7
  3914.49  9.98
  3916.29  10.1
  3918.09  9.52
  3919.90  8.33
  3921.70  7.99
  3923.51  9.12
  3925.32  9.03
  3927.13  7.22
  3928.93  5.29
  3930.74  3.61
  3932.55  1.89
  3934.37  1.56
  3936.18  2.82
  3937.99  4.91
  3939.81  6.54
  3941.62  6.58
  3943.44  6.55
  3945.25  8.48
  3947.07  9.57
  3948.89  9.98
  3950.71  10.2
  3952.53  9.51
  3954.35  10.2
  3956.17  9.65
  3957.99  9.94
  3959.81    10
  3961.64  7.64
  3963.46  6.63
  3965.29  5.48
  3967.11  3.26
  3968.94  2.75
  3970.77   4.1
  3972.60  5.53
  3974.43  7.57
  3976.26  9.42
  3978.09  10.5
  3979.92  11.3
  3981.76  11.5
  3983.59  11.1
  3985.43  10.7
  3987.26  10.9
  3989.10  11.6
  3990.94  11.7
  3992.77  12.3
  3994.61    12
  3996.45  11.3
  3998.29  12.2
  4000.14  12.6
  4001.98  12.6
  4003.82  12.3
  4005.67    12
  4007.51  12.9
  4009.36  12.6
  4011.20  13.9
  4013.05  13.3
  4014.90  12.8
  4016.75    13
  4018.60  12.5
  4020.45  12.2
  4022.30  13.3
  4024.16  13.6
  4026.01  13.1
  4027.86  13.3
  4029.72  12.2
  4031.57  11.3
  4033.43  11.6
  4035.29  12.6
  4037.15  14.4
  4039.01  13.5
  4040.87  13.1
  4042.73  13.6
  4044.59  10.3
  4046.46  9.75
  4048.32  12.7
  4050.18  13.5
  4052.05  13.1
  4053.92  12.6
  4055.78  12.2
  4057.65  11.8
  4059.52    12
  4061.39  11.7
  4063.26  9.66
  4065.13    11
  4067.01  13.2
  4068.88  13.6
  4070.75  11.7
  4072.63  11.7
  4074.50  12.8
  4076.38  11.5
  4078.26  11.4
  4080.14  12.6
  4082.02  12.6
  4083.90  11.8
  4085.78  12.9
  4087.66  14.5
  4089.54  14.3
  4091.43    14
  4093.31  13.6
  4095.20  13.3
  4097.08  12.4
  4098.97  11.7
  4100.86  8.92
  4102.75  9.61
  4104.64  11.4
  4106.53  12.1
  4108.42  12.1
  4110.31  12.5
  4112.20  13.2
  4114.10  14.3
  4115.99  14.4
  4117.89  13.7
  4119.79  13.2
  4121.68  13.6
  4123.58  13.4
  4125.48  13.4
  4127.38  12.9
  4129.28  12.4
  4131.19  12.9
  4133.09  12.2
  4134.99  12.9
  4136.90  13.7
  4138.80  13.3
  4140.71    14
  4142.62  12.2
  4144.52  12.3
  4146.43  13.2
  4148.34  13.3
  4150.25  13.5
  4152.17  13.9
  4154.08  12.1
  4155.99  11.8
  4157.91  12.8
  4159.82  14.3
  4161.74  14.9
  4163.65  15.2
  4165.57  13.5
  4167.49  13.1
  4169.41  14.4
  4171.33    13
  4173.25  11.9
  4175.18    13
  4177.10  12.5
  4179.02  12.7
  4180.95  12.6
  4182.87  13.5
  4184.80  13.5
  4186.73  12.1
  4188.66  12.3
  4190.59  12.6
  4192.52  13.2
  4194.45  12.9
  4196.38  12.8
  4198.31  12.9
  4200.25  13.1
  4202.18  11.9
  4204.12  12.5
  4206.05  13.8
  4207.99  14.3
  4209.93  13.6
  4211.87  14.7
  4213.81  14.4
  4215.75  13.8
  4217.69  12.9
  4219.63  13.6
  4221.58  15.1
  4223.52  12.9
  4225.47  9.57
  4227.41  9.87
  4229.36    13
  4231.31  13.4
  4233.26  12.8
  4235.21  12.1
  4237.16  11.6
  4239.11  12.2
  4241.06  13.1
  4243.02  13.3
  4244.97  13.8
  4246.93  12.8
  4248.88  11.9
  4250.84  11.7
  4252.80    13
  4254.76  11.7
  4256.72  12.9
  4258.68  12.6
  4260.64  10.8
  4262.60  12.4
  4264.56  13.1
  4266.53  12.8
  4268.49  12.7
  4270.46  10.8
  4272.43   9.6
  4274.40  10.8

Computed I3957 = 1.64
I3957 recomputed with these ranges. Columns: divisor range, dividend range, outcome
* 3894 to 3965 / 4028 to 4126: 1.66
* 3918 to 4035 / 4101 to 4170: 1.47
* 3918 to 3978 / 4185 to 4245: 2.10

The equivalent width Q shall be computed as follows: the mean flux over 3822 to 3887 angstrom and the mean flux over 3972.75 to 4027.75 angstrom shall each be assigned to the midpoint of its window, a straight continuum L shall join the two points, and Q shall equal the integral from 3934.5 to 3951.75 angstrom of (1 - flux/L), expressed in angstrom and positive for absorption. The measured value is 5.3 angstrom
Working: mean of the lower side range 7.3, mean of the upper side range 11.9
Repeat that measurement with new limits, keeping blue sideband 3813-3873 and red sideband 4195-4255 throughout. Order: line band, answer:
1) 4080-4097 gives -3.8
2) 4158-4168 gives -1.8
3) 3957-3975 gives 5.5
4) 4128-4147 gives -2.2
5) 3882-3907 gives -0.7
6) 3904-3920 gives -2.2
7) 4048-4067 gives -3.0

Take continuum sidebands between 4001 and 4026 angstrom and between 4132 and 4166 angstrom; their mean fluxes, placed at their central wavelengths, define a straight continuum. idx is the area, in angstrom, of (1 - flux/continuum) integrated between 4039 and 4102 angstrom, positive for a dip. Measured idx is 3.6 angstrom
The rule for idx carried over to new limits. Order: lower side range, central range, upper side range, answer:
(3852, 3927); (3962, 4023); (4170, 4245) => -3.7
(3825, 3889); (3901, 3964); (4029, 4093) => 8.3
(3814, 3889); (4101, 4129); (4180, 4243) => -3.2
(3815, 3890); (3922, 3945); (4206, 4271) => 7.7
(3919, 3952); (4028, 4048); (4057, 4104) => -3.3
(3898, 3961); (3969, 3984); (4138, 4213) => 1.0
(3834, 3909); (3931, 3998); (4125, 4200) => 9.7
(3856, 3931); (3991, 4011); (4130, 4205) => -4.3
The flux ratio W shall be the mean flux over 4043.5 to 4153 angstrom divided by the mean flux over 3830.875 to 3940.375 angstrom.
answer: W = 1.67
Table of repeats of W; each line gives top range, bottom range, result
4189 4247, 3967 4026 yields 1.17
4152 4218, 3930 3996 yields 1.64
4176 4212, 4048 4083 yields 1.07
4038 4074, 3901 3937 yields 1.61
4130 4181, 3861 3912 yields 1.57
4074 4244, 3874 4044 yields 1.36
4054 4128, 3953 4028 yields 1.18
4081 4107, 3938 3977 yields 1.64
